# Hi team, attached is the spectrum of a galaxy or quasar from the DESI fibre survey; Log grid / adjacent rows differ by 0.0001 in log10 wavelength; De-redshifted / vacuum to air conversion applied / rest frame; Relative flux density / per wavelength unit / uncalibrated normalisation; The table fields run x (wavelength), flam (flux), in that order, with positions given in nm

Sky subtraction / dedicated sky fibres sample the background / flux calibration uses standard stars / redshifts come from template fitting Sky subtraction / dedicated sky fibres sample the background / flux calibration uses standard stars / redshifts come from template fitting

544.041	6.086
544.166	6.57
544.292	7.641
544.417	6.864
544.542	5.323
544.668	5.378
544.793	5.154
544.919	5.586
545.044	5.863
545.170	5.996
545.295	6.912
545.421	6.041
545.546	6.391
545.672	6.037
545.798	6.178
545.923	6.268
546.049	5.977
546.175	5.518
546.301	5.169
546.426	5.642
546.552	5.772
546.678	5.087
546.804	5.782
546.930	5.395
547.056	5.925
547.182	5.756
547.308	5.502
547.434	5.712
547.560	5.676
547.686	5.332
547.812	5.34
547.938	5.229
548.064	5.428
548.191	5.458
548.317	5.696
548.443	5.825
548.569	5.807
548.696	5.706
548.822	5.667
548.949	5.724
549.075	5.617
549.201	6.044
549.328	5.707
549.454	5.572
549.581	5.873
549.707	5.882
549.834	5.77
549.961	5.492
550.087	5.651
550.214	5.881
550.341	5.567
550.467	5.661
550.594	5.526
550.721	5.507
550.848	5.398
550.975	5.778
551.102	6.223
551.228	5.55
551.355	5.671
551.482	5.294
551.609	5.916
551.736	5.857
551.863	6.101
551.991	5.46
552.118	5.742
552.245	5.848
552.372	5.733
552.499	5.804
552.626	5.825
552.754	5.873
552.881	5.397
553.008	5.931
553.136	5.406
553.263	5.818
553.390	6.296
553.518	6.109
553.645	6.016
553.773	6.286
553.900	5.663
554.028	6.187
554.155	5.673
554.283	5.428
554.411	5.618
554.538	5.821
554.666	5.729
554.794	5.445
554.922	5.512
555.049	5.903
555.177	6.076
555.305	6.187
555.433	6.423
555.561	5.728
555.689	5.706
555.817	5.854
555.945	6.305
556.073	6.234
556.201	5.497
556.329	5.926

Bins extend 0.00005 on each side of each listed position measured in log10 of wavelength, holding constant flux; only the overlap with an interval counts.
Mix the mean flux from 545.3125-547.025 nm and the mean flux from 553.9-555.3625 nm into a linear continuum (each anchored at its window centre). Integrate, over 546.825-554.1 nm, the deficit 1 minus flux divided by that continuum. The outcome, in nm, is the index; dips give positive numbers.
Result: 0.09 nm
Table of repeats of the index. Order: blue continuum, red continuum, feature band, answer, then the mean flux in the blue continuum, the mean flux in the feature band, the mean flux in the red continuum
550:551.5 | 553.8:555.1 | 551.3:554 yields -0.06 nm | 5.65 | 5.82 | 5.71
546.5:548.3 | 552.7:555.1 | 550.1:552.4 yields -0.01 nm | 5.53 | 5.7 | 5.8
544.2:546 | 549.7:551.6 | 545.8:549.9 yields 0.16 nm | 6.12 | 5.66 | 5.66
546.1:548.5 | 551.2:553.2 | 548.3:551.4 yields -0.04 nm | 5.54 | 5.71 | 5.71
